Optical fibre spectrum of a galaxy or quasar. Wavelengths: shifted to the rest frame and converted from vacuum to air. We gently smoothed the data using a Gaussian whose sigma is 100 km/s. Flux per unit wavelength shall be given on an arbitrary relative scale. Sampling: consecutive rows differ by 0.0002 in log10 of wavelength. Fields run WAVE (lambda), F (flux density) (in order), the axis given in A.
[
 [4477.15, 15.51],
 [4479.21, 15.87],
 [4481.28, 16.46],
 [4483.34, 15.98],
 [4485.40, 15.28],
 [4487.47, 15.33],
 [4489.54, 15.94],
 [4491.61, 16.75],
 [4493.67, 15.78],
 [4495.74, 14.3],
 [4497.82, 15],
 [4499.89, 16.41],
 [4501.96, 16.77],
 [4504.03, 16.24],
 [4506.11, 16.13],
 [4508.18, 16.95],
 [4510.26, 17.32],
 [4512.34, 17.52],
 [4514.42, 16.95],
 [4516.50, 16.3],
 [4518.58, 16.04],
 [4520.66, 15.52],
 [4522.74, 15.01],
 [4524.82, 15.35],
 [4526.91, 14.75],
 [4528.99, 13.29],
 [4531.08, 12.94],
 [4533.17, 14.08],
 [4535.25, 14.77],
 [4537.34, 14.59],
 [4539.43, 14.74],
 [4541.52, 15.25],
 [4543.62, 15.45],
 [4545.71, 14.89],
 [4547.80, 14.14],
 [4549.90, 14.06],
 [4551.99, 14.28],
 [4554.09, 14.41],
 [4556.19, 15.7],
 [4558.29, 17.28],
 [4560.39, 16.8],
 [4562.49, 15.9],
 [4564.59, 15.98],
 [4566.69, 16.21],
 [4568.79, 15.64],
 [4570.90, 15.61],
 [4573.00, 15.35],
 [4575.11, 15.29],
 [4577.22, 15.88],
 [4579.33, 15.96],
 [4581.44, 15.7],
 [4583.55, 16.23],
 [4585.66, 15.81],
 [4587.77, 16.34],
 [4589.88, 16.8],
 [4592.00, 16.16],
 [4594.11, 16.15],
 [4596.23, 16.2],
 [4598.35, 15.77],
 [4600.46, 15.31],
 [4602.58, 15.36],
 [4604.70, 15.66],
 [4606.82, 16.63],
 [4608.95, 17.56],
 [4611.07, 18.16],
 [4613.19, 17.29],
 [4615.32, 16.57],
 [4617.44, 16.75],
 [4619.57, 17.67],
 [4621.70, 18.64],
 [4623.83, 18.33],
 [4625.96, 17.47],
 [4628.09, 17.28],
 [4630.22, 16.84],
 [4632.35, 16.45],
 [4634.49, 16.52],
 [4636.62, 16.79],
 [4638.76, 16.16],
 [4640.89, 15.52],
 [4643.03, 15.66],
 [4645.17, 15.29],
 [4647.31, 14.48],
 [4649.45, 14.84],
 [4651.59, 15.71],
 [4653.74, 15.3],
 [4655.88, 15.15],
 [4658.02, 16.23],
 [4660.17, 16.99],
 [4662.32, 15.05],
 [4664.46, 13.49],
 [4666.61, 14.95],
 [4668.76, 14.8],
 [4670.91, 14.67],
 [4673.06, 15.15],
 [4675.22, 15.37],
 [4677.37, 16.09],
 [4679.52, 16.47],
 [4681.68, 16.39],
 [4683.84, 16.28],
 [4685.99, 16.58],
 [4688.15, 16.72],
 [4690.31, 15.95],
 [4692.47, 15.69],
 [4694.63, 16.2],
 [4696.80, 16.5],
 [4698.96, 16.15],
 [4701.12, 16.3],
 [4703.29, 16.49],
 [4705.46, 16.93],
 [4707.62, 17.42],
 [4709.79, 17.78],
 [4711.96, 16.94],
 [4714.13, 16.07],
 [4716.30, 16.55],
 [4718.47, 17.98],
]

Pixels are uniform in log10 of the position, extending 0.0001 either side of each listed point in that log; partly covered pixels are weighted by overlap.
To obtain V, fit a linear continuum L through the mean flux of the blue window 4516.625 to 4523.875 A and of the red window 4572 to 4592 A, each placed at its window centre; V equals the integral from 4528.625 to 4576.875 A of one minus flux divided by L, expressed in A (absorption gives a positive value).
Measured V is 2.10 A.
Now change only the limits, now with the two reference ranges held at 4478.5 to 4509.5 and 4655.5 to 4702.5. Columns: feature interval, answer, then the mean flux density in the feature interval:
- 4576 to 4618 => -1.2 A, 16.3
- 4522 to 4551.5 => 2.6 A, 14.5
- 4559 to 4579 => 0.0 A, 15.9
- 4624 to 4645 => -0.9 A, 16.5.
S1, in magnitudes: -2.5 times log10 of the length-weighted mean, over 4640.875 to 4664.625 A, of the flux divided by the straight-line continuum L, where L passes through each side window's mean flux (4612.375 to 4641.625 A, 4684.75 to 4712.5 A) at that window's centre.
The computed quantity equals 0.10 mag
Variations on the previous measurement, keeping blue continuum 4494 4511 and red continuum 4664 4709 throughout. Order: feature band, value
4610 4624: -0.10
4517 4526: 0.04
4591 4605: 0.02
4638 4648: 0.04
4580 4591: -0.01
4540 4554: 0.10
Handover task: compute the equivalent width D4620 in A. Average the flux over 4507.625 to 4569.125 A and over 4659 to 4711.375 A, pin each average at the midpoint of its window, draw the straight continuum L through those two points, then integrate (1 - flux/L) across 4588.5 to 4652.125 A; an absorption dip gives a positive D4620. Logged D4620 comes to -2.9 A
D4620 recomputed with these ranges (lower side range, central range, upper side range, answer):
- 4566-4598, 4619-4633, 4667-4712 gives -1.3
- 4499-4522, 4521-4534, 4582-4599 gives 1.7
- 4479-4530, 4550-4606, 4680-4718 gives 1.1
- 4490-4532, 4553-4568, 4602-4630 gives 0.4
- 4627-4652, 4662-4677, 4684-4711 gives 1.3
